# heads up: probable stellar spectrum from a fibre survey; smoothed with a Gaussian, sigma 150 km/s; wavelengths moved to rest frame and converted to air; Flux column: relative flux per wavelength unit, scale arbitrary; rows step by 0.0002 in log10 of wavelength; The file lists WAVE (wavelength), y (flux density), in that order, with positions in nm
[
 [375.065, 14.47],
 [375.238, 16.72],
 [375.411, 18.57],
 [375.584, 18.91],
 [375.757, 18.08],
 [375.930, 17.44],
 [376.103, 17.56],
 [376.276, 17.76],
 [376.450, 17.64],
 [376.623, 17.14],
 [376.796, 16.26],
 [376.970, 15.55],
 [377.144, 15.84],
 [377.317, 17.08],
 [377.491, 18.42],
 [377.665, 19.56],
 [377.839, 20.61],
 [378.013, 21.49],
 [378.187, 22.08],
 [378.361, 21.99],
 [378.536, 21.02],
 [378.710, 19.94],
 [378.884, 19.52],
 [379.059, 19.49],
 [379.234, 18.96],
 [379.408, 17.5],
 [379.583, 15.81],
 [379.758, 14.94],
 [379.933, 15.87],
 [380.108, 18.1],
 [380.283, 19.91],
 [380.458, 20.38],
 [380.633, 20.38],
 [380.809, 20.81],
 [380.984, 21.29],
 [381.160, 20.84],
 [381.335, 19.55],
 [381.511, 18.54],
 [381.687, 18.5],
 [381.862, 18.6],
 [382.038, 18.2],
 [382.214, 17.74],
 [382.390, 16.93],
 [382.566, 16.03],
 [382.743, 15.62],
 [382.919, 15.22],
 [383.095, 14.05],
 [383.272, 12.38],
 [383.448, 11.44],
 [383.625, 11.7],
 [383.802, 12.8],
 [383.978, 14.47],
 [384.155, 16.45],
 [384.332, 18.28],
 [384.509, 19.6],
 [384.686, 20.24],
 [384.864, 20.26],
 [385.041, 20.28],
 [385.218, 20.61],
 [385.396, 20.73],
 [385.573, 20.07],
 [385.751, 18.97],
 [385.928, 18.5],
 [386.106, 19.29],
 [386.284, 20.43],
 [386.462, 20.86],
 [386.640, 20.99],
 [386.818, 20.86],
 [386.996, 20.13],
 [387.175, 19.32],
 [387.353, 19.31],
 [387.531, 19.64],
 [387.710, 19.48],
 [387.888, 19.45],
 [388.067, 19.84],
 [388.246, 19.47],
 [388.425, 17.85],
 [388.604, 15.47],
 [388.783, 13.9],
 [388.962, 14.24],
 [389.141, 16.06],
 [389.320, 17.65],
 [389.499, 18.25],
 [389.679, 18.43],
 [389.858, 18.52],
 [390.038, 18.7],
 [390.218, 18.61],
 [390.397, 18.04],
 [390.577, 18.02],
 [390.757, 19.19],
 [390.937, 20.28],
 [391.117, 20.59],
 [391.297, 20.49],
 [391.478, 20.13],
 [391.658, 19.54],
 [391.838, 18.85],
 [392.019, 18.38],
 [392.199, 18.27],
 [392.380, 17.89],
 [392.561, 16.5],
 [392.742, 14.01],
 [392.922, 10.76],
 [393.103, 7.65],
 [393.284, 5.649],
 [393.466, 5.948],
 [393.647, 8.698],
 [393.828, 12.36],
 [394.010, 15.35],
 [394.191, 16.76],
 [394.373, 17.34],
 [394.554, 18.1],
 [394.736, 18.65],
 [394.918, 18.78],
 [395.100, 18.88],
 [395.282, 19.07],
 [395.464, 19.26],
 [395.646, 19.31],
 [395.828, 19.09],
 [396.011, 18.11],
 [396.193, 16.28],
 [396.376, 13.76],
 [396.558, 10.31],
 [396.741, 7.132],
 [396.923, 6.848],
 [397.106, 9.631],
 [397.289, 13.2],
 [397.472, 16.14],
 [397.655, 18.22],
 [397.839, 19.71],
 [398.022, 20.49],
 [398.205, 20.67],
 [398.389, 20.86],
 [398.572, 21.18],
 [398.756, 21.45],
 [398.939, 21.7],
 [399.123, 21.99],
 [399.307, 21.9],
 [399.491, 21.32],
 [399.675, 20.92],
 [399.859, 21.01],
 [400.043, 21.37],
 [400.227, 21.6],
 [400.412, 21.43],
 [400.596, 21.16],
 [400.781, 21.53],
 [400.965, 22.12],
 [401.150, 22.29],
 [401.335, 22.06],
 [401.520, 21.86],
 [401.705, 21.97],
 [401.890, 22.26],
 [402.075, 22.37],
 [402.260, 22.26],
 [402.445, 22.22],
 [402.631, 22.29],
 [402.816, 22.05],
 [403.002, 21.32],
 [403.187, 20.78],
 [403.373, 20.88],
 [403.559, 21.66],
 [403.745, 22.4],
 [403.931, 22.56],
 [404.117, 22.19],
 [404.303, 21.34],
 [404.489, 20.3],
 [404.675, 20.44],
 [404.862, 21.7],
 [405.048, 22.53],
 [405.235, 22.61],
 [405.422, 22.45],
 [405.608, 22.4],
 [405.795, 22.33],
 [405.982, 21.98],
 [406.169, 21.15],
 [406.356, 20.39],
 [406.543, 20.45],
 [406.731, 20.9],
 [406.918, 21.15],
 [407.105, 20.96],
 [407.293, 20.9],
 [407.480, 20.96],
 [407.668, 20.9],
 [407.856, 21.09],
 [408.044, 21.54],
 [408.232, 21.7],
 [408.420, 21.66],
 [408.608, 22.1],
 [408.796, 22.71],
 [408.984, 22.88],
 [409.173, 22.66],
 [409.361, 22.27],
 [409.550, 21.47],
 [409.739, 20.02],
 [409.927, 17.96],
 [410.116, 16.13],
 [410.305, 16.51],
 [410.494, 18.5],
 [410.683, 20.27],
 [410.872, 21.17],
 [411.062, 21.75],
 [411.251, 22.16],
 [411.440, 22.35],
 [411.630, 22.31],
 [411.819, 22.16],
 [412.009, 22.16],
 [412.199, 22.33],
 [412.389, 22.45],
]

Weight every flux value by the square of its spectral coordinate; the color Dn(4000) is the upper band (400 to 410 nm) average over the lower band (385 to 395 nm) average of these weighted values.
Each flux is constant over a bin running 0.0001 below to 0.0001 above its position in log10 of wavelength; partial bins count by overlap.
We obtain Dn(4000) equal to 1.33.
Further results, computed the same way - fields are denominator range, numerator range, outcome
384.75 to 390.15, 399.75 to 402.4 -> 1.24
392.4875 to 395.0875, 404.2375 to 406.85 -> 1.69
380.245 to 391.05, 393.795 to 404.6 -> 1.14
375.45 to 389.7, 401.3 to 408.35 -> 1.33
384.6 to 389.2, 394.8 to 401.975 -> 1.05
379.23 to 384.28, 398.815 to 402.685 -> 1.42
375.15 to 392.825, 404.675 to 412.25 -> 1.31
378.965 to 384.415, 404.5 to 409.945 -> 1.43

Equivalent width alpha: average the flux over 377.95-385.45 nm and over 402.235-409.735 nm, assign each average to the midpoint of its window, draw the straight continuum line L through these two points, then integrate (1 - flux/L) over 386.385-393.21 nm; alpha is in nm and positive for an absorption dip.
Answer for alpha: 0.44 nm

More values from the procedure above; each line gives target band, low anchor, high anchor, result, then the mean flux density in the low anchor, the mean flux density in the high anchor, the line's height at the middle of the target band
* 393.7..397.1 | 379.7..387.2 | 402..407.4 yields 0.76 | 18.1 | 21.6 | 20.1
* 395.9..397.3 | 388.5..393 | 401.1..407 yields 0.54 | 17.7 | 21.7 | 19.4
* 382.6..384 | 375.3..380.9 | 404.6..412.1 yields 0.41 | 18.6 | 21.2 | 19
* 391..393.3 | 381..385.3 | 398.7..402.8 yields 0.36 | 17.1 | 21.8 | 19.5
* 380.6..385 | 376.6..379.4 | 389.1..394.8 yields 0.23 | 19.1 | 16.3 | 18.1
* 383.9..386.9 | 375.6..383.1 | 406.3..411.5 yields -0.09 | 18.4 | 20.8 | 18.9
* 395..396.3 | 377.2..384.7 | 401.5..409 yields 0.11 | 17.9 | 21.7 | 20.2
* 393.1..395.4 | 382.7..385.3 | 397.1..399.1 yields 0.49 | 16.2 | 19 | 18.2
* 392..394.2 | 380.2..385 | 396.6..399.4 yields 0.60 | 17.4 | 17.3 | 17.3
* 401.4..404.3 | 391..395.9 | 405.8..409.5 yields -0.33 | 16.2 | 21.5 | 19.7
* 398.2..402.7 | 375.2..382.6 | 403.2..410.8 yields -0.25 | 18.6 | 21.1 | 20.5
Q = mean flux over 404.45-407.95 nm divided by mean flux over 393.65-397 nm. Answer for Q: 1.4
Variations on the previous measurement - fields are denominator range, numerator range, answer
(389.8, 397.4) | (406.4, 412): 1.33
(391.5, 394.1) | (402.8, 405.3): 1.57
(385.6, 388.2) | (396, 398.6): 0.77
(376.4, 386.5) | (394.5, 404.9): 1.08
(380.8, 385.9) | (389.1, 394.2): 0.92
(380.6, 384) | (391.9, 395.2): 0.87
